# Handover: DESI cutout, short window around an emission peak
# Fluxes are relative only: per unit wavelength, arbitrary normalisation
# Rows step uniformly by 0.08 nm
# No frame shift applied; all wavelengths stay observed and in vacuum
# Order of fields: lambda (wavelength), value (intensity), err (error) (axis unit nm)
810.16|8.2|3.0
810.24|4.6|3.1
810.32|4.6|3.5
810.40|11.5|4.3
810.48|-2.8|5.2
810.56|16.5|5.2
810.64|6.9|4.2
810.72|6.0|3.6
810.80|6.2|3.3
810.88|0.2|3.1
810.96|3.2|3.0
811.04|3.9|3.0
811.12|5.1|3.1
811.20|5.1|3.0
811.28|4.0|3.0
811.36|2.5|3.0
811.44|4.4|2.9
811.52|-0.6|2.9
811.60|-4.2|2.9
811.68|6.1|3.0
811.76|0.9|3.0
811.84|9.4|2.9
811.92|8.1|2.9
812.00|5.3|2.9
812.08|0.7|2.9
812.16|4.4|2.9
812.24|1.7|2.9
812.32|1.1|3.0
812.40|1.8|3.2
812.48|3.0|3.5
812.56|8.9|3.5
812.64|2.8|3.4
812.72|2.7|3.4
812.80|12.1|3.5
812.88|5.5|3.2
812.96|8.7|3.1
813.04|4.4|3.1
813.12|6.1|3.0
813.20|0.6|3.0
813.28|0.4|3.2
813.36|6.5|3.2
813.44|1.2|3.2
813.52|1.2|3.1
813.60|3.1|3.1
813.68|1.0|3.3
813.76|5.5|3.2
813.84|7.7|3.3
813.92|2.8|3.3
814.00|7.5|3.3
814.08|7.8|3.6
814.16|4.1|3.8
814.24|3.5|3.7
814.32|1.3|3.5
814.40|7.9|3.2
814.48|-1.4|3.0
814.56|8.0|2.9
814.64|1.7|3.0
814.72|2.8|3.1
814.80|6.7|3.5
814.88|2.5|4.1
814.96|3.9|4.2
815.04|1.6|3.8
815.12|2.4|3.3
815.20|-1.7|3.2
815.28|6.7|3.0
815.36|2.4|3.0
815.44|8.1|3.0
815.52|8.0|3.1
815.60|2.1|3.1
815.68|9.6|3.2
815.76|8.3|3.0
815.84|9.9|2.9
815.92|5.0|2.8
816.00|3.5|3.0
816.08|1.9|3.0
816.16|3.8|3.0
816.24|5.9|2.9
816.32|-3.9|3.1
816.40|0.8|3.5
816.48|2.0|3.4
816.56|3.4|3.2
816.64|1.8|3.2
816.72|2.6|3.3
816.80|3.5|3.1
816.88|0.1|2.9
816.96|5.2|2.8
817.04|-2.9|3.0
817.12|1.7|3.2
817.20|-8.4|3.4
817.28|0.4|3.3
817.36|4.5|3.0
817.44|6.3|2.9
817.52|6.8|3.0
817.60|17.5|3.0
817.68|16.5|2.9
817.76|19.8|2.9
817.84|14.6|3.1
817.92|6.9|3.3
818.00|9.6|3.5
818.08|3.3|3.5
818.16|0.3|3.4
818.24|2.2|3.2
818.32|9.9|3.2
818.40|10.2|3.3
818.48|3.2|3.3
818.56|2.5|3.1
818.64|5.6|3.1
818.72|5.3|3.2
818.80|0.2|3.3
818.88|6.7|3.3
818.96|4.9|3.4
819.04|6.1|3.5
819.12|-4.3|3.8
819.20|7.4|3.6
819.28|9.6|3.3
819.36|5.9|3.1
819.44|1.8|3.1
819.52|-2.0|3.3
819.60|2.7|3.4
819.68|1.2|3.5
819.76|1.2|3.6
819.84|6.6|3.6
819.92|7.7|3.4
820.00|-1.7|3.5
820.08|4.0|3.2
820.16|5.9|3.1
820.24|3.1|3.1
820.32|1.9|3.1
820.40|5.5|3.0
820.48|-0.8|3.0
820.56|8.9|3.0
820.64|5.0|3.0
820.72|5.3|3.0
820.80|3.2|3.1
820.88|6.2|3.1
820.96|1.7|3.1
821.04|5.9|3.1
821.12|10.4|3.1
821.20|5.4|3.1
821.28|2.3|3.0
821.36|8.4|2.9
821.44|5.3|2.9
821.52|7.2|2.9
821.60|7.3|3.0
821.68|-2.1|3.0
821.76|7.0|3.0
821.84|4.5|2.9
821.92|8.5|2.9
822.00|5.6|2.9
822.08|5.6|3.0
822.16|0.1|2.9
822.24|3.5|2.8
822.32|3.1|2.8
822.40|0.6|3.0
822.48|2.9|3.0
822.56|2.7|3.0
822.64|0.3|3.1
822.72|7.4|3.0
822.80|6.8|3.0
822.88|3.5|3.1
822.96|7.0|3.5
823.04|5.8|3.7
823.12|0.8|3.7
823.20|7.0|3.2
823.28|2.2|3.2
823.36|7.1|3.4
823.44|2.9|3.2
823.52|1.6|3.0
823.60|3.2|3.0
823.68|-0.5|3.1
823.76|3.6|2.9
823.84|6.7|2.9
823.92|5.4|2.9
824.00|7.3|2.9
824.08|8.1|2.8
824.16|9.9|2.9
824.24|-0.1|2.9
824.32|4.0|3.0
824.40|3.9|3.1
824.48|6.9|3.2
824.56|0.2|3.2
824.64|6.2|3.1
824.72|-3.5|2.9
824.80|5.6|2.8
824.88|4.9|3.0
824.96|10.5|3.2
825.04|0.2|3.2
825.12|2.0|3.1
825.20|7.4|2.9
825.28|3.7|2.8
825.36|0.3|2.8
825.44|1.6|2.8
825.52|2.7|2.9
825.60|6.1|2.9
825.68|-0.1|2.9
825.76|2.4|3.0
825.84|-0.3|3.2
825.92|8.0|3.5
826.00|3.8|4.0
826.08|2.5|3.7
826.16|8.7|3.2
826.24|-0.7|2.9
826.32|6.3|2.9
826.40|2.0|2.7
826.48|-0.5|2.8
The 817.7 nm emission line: H-gamma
